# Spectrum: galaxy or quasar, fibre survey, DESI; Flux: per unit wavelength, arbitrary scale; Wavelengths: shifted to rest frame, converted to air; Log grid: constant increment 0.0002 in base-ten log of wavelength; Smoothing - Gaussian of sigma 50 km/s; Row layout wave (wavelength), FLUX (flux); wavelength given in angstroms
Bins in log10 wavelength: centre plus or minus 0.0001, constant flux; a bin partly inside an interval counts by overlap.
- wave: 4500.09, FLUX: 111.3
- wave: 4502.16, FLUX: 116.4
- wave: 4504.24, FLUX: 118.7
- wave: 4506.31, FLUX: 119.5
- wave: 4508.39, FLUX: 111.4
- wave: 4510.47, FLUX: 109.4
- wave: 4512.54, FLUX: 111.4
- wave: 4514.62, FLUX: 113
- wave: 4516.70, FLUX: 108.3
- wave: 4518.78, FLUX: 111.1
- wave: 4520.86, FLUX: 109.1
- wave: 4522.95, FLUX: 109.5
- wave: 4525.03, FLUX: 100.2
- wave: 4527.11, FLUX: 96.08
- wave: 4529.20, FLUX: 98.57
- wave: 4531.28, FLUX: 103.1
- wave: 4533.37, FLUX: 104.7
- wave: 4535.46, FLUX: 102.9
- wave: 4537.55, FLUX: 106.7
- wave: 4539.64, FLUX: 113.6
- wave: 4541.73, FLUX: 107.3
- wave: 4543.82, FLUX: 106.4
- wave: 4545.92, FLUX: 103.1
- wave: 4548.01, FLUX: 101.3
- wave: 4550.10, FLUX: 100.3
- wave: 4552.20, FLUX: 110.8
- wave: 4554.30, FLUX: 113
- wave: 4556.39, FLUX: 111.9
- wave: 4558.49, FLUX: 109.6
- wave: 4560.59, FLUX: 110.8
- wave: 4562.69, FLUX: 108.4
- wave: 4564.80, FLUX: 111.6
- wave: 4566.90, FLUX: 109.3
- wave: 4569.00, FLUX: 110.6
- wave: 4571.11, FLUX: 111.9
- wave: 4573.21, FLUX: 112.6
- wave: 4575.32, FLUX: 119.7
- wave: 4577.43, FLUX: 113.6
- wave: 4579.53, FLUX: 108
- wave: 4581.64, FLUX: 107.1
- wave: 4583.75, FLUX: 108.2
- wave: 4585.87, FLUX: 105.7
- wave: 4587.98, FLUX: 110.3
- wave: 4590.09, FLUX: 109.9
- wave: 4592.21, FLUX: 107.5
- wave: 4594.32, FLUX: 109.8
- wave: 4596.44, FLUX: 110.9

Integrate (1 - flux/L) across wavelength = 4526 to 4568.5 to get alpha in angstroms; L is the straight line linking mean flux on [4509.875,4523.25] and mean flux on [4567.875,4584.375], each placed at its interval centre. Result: 1.7 angstroms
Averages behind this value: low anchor 110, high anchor 112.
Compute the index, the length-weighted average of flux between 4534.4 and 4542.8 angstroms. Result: 108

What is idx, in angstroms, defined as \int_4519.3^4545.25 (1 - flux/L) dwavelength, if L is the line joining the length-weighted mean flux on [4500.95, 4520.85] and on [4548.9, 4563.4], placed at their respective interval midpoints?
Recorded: 1.5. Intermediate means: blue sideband 113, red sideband 109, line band 105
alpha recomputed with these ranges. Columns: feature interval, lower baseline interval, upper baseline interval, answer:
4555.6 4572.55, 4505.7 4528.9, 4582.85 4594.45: -0.3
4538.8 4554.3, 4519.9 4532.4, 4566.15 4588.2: -0.1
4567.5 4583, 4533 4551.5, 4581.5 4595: -0.6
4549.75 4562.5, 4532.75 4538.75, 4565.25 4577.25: 0.0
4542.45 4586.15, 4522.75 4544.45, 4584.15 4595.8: -1.1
